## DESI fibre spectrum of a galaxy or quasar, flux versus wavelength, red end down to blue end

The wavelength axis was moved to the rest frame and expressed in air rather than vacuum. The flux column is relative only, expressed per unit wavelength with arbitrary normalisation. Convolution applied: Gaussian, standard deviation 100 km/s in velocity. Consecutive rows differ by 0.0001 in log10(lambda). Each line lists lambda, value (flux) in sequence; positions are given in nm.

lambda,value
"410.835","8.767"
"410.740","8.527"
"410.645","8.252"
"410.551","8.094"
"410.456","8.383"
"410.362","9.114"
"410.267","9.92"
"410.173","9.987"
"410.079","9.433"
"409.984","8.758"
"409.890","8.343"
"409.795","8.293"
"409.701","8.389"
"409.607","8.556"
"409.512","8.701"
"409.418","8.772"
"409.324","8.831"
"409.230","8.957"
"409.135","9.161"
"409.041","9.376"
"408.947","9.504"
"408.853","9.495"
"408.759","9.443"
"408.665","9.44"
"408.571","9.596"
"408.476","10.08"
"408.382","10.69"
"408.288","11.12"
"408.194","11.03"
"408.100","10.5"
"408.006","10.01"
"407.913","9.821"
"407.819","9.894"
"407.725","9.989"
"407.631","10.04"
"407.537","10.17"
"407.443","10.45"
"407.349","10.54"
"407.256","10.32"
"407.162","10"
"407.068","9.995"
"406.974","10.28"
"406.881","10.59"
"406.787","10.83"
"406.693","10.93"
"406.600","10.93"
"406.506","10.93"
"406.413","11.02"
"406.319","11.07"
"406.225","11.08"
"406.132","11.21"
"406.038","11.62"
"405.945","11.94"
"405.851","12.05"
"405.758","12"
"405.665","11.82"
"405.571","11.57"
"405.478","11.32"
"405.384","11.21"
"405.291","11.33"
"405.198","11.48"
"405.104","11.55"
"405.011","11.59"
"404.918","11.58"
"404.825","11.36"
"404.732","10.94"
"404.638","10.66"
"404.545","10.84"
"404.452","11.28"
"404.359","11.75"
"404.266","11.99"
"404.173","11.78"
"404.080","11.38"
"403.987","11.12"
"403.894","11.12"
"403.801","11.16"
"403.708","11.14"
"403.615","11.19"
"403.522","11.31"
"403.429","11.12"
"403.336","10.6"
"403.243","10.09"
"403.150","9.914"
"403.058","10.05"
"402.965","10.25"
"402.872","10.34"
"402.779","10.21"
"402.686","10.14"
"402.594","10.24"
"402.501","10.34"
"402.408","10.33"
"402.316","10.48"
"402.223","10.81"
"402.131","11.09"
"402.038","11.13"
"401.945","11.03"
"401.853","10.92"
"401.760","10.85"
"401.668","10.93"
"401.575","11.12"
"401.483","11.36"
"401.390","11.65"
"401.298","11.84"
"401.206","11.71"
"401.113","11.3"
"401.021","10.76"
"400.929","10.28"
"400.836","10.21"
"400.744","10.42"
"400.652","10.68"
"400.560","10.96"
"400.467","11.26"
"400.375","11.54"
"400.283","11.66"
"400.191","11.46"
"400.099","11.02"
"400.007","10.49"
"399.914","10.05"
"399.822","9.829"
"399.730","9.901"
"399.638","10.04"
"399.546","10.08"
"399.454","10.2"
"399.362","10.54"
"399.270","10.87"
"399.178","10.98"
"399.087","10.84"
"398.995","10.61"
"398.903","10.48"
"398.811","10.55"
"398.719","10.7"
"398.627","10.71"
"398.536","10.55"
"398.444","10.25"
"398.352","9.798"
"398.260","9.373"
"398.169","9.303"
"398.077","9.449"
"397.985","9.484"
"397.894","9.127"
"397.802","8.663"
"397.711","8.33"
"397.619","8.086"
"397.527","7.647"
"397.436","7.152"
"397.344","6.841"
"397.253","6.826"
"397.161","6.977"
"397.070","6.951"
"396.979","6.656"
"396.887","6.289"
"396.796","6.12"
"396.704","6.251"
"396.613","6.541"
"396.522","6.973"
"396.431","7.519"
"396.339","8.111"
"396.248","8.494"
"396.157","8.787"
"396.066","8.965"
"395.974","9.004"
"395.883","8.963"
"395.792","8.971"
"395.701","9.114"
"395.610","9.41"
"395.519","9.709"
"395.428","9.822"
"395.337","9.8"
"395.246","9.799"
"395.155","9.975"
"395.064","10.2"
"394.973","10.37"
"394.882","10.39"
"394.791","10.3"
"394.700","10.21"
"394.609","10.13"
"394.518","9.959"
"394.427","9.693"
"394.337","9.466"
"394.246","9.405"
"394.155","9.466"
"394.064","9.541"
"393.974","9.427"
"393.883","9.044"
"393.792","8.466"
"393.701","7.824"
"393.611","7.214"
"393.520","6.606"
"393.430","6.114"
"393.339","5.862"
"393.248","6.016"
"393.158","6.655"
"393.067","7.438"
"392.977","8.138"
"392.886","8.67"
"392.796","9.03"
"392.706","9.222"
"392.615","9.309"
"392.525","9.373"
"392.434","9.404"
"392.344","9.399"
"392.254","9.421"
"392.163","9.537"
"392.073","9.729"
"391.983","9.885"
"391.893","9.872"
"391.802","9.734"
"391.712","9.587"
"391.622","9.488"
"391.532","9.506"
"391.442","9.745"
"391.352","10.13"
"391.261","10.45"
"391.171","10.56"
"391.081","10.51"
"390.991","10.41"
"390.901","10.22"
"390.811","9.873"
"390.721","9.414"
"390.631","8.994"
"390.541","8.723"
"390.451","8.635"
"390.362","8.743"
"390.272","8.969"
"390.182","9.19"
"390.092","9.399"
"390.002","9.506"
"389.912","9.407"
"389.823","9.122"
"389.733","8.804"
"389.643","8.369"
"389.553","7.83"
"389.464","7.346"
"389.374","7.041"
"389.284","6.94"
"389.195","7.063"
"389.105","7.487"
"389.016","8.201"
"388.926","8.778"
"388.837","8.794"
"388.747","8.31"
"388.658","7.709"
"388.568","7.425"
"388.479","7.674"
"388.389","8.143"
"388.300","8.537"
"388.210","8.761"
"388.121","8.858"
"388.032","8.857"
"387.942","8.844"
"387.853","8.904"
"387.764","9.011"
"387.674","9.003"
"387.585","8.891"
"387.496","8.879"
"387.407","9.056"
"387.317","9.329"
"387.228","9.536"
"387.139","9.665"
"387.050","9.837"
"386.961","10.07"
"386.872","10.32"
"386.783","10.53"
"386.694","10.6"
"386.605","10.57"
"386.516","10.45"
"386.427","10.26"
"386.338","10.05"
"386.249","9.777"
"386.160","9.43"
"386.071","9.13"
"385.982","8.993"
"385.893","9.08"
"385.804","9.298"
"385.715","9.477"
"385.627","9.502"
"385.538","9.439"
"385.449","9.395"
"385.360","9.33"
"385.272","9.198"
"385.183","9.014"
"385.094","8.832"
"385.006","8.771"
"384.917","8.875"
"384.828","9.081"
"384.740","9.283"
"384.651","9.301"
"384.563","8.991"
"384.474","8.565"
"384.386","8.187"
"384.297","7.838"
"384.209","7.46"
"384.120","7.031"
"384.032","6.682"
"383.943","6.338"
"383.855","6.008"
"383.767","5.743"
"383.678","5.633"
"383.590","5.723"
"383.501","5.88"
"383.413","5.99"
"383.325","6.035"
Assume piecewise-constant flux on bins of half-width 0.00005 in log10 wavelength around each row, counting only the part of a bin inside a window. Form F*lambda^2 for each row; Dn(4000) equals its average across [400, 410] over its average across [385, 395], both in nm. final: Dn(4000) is 1.3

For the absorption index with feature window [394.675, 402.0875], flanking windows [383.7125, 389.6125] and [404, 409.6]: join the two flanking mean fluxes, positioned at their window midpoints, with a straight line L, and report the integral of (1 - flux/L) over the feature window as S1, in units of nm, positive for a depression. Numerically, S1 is 0.13 nm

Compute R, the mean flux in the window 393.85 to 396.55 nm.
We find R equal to 9.38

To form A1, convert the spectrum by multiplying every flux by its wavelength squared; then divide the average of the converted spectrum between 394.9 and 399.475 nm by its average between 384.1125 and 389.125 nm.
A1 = 1.04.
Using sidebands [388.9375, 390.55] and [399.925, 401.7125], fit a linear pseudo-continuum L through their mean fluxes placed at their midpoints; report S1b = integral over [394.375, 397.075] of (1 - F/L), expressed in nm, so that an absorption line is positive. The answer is 0.272 nm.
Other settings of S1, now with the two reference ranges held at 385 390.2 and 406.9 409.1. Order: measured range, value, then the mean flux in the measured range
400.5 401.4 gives -0.12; 11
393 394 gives 0.21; 7.31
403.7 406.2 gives -0.38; 11.4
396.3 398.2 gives 0.39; 7.57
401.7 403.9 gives -0.19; 10.7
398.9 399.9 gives -0.08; 10.4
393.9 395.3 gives -0.08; 9.87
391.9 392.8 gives -0.02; 9.47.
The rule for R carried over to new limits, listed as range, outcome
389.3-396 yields 9.11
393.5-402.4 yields 9.62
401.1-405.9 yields 11.1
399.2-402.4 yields 10.8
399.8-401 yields 10.8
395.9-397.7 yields 7.42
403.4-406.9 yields 11.3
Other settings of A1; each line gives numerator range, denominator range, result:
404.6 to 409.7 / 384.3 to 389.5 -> 1.29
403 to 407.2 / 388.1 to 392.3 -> 1.34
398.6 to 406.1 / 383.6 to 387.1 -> 1.35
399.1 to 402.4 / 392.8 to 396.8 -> 1.29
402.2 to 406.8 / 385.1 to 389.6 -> 1.35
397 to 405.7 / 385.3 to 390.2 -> 1.25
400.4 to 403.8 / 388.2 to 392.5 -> 1.27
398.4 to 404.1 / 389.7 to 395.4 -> 1.22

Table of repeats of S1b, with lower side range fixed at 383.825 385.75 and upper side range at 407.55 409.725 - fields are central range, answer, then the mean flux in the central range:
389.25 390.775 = 0.02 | 8.63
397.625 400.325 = -0.28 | 10.2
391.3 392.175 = -0.09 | 9.73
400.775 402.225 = -0.27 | 11.1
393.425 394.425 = 0.04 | 8.57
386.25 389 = -0.18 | 9.19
